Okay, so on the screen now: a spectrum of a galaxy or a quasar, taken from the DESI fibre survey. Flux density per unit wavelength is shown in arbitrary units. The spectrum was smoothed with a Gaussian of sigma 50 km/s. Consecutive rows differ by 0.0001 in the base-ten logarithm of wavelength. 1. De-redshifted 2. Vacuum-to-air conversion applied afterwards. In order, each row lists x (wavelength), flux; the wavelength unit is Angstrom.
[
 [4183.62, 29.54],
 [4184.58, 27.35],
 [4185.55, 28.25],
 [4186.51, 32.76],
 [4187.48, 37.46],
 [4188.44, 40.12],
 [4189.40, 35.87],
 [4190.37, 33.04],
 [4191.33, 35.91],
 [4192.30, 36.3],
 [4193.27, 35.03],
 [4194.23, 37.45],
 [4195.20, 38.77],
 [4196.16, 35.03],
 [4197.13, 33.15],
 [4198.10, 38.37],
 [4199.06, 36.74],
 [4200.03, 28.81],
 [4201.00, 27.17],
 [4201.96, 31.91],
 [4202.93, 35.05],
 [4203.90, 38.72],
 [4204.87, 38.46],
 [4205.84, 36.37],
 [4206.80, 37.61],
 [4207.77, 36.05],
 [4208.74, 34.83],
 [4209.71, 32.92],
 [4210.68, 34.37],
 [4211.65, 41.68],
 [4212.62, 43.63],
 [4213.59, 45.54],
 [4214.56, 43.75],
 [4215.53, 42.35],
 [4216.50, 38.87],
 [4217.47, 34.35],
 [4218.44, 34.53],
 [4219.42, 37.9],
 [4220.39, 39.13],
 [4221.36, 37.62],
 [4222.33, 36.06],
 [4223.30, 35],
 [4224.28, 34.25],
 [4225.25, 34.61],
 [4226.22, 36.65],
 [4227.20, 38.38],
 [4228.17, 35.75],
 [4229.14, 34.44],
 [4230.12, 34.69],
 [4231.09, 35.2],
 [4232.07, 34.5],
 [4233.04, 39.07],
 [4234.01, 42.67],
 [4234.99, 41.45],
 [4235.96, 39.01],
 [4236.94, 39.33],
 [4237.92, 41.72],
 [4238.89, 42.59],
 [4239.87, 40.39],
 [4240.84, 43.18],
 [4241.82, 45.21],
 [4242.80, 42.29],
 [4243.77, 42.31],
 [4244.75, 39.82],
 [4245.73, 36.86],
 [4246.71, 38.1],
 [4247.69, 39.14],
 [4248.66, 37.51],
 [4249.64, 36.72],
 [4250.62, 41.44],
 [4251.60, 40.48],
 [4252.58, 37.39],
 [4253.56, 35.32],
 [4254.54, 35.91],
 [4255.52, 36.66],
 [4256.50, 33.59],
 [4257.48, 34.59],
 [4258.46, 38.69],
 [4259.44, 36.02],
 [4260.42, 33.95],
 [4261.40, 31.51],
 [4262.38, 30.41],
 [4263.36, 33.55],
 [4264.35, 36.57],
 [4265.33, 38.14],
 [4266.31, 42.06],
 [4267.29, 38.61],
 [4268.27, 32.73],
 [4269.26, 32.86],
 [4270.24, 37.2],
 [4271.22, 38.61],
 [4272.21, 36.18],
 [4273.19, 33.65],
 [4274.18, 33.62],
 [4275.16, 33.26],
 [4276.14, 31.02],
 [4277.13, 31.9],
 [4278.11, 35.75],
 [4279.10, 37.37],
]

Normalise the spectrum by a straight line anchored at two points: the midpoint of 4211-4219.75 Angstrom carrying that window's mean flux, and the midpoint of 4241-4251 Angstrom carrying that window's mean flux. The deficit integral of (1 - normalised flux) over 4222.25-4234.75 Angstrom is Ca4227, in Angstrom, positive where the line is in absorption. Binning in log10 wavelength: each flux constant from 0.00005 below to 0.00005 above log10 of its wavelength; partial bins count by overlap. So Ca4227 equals 1.17 Angstrom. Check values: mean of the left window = 40.2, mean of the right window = 40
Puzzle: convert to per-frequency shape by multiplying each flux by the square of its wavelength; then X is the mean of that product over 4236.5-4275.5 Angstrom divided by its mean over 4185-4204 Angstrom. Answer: 1.11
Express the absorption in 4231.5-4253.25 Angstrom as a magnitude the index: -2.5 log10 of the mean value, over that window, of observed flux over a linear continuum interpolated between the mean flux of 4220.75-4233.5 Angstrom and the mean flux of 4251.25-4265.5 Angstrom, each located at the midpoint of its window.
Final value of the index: -0.12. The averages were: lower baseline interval 35.9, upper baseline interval 35.4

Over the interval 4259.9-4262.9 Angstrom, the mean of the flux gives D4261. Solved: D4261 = 32.1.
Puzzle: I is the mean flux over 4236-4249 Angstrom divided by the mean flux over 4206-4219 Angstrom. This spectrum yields 1.06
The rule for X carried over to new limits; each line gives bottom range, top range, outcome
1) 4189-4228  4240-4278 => 1.03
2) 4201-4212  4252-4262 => 1.01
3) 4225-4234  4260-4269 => 0.99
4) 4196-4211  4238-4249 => 1.20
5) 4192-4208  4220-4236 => 1.06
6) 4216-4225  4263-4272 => 1.03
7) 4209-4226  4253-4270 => 0.95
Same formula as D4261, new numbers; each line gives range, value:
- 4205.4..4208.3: 36.7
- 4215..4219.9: 37.6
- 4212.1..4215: 44.3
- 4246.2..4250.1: 37.9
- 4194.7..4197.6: 35.6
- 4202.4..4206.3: 37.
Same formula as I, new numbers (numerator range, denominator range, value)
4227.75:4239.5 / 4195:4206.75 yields 1.10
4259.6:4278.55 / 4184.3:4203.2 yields 1.02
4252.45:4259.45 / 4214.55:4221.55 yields 0.94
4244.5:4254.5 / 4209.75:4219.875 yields 0.97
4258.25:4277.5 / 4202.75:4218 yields 0.91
